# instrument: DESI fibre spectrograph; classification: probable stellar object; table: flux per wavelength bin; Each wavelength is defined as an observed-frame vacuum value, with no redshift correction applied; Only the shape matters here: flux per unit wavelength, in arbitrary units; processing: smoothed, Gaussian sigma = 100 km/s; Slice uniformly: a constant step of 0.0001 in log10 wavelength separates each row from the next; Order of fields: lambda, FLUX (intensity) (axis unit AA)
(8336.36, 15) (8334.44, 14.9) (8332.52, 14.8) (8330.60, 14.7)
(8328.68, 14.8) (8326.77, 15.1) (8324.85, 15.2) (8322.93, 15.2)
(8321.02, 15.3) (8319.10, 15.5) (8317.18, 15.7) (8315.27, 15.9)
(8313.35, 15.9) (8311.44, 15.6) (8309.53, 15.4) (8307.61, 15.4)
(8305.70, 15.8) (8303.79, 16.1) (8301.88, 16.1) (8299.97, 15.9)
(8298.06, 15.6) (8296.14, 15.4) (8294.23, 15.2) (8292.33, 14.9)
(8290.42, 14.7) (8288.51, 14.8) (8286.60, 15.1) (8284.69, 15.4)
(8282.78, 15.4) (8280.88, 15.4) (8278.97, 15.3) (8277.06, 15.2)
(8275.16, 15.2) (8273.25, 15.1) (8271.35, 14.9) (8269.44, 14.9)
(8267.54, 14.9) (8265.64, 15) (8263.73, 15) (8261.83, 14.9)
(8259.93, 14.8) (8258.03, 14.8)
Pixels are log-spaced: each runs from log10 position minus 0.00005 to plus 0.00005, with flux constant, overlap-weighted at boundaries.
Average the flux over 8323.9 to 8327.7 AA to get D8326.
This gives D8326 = 15.1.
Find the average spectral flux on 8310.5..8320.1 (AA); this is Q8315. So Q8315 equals 15.7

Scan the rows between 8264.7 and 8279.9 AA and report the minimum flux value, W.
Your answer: 14.9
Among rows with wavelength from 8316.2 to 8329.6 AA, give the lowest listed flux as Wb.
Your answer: 14.8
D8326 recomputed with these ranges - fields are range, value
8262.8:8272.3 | 14.9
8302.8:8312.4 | 15.7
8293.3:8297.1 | 15.3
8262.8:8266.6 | 15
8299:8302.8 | 16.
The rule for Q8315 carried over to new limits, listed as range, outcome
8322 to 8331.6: 15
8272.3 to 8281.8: 15.2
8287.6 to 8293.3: 14.8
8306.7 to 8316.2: 15.6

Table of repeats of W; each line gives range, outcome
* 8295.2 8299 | 15.4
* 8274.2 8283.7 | 15.2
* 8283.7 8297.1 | 14.7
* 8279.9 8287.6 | 15.1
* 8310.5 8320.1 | 15.5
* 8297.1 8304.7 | 15.6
